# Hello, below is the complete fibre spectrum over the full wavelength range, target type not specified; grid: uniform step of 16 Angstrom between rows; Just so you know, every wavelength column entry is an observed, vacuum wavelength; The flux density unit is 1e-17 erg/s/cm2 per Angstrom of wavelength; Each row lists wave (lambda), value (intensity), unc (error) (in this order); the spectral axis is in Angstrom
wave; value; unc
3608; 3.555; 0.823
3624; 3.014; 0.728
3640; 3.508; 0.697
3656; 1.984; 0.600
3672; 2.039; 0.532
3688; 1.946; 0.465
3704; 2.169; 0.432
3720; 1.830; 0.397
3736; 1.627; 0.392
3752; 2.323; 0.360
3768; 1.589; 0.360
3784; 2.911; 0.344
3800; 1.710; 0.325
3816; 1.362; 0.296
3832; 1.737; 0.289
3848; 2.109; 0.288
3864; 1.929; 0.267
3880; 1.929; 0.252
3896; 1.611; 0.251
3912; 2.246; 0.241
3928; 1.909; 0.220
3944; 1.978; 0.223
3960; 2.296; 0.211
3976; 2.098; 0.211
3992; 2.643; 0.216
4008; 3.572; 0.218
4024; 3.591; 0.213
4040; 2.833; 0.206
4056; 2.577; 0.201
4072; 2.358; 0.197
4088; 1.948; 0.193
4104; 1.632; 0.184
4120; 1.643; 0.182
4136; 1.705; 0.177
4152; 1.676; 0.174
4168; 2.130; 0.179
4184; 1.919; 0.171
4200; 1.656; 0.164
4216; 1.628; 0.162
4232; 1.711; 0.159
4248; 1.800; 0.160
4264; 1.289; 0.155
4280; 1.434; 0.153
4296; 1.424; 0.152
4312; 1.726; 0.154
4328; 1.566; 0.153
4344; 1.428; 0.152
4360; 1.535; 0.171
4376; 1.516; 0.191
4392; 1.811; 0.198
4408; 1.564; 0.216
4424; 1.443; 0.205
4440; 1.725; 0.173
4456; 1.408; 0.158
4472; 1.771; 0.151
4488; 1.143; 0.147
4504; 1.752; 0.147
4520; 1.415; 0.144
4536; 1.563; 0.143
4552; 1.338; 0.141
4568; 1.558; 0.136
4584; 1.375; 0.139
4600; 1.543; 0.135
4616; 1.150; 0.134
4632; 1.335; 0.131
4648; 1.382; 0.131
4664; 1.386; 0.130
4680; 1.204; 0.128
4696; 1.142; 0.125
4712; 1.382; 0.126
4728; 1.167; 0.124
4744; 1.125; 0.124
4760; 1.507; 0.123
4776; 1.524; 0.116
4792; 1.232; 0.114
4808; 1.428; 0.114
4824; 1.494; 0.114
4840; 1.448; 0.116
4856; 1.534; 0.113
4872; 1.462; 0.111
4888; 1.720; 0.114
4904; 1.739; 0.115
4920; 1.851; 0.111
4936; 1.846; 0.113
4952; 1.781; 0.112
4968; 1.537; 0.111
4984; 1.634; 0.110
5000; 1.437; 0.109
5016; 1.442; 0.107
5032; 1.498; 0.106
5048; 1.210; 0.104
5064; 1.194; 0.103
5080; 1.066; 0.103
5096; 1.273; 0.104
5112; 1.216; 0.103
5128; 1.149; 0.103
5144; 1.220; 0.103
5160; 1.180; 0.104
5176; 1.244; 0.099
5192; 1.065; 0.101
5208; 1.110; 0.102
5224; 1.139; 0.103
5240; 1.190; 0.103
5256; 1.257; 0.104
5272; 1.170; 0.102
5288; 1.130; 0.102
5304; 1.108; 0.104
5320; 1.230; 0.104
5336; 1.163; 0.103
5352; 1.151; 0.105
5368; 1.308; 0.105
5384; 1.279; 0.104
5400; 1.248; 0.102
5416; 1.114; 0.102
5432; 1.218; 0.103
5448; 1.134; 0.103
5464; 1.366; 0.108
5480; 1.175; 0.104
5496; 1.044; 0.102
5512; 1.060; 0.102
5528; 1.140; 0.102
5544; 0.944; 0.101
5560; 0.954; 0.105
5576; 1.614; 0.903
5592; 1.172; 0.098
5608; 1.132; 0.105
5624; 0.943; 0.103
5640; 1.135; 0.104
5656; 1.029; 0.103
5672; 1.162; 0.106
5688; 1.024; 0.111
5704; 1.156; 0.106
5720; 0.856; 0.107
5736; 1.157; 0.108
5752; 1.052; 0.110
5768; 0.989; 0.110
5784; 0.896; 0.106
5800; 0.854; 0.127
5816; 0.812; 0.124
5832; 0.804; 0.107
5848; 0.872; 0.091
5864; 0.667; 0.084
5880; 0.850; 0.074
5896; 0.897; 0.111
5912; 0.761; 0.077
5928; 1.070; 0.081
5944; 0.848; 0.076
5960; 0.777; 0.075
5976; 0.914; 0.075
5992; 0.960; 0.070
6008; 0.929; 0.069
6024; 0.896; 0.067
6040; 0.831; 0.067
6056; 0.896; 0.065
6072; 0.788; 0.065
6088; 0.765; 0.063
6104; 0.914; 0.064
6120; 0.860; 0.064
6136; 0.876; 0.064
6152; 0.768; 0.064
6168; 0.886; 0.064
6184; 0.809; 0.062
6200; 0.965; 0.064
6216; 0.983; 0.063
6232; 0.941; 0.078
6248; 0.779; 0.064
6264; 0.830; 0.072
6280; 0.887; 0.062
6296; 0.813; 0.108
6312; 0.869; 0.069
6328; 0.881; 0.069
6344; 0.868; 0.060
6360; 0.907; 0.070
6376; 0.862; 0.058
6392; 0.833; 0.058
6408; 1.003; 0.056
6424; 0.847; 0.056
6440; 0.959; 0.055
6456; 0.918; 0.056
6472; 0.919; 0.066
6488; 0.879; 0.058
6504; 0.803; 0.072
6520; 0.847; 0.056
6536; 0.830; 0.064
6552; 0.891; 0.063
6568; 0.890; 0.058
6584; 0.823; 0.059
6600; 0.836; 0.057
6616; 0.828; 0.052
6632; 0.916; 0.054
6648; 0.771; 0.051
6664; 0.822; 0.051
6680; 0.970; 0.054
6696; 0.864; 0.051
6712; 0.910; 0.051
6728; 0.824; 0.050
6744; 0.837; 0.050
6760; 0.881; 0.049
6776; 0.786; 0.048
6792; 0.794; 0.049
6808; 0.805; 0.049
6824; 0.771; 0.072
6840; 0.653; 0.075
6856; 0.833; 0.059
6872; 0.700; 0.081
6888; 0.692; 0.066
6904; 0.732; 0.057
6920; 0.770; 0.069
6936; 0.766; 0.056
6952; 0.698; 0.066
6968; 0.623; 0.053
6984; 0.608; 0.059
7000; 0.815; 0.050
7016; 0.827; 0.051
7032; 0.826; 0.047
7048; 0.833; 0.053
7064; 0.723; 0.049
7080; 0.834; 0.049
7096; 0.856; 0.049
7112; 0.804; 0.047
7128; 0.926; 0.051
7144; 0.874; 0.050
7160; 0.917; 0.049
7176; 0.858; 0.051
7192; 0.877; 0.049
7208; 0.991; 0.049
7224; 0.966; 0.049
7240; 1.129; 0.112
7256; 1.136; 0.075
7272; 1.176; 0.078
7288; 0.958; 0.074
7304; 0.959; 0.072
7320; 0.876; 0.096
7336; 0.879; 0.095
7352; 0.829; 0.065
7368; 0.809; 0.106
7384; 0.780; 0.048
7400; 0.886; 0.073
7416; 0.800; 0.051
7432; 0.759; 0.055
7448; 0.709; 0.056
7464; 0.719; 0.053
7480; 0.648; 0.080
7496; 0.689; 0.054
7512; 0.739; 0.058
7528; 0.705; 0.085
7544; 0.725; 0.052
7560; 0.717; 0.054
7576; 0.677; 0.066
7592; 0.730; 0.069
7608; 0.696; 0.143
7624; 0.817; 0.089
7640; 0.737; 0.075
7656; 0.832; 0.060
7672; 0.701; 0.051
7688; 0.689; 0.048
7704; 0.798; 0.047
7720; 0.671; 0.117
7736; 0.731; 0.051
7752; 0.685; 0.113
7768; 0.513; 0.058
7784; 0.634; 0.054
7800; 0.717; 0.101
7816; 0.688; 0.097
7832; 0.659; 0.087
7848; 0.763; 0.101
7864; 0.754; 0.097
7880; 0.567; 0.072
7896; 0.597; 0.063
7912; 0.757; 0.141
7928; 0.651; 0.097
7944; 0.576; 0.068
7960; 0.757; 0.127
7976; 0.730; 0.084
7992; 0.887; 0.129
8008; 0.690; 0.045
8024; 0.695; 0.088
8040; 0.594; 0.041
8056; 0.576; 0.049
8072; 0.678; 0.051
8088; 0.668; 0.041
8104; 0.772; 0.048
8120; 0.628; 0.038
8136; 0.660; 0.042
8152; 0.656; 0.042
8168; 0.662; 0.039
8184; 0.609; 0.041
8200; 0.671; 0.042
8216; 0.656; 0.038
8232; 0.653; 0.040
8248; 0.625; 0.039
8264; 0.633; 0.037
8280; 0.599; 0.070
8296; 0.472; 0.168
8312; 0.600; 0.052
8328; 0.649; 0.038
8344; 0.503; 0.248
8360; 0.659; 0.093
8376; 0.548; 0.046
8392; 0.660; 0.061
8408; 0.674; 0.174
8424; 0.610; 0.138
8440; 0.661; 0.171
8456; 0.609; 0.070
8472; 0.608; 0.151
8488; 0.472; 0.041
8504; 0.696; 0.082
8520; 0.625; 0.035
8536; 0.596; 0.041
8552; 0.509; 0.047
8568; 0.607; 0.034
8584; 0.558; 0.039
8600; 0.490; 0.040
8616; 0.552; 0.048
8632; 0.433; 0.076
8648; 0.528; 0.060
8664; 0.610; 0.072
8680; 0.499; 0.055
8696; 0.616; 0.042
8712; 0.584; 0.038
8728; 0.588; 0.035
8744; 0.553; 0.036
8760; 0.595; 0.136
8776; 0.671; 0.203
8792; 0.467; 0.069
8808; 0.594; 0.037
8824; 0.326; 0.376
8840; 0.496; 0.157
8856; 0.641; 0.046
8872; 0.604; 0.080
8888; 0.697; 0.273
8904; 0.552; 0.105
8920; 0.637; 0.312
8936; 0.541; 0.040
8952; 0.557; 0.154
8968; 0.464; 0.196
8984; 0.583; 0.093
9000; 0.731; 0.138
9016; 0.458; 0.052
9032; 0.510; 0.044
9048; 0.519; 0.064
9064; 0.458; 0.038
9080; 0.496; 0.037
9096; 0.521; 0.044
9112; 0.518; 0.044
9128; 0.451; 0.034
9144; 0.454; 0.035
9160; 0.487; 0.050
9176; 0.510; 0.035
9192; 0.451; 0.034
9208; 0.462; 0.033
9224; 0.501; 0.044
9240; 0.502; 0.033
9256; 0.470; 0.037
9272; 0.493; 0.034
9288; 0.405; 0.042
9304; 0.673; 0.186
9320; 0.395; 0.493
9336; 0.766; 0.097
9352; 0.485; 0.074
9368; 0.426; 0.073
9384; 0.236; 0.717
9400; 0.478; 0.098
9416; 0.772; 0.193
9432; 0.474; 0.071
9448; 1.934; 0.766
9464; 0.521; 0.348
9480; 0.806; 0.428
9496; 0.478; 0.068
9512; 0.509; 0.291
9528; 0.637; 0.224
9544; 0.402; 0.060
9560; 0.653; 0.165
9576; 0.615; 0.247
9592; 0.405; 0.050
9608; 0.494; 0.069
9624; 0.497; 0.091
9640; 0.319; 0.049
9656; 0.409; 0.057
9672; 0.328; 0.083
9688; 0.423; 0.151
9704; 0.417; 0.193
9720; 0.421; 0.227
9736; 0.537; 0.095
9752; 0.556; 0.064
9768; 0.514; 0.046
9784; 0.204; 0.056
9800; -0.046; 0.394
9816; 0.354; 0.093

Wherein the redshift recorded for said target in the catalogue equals 1.594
